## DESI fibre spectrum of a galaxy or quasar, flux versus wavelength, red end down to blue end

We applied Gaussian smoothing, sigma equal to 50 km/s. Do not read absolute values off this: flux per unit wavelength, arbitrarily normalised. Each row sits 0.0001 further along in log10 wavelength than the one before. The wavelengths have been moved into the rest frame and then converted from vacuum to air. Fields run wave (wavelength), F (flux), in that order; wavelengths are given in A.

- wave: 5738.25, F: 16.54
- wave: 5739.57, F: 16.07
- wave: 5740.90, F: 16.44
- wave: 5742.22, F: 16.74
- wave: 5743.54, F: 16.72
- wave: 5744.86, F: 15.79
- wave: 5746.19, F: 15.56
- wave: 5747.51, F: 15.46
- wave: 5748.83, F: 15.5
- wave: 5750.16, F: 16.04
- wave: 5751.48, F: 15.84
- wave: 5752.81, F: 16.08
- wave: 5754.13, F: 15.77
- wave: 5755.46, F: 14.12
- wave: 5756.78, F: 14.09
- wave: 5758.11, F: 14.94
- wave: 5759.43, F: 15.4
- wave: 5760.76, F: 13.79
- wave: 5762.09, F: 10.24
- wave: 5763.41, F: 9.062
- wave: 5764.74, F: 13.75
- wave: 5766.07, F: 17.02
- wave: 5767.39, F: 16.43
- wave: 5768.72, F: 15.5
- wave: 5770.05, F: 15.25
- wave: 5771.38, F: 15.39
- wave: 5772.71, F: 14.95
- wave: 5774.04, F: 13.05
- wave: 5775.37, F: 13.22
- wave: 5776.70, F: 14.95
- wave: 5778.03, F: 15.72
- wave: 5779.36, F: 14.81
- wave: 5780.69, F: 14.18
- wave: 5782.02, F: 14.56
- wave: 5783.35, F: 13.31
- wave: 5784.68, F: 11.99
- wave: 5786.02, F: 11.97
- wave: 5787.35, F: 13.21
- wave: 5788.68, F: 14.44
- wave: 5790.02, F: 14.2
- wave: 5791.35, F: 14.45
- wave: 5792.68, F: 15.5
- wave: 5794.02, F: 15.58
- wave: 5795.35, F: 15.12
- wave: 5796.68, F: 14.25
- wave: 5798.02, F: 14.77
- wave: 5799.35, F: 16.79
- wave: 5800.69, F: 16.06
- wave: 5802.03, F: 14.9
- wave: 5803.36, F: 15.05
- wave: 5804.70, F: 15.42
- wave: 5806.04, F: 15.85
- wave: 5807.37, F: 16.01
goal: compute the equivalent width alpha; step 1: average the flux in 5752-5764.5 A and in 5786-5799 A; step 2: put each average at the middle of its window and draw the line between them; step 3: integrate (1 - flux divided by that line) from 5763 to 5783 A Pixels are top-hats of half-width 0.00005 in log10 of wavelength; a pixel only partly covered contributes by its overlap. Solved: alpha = -0.69 A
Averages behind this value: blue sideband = 13.7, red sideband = 14.5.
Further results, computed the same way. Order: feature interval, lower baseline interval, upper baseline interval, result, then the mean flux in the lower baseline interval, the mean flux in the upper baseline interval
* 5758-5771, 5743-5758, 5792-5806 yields 1.1 A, 15.5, 15.4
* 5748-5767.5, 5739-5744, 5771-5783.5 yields 1.3 A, 16.5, 14.4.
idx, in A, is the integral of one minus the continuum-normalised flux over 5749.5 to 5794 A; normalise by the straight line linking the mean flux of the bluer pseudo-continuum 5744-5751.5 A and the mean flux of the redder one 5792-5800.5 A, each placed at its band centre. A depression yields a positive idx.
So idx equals 3.41 A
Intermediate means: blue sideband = 15.7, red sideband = 15.4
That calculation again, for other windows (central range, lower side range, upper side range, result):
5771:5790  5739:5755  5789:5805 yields 1.8 A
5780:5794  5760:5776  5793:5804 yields 0.9 A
